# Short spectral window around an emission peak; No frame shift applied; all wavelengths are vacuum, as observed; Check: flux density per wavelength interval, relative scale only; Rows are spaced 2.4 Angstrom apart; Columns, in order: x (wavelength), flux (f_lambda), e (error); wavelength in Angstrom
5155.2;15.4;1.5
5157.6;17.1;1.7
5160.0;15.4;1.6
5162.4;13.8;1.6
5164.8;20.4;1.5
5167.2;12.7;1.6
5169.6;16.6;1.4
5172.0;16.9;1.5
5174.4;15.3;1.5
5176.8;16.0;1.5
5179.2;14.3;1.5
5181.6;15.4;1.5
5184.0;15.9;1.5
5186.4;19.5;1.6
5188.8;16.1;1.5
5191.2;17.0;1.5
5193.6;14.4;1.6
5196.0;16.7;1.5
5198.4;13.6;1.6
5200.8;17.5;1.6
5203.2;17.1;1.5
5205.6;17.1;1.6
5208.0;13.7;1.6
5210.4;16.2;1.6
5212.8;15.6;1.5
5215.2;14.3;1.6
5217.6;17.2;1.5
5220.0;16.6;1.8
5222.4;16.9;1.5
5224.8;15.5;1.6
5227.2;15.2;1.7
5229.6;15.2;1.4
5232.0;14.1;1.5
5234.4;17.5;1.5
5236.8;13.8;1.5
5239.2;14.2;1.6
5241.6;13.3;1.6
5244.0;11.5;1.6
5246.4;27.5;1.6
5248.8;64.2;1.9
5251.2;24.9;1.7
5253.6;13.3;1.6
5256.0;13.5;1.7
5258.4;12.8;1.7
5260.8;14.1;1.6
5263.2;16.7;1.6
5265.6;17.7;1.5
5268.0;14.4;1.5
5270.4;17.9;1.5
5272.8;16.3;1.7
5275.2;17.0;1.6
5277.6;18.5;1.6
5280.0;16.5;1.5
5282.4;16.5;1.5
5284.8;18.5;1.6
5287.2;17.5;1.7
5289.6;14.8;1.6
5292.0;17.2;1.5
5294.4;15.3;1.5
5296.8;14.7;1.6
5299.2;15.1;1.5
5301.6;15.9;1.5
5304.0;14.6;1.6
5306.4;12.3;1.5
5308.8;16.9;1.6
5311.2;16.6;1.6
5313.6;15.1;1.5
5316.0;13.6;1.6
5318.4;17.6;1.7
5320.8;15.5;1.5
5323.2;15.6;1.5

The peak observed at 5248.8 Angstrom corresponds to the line H-gamma 4340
